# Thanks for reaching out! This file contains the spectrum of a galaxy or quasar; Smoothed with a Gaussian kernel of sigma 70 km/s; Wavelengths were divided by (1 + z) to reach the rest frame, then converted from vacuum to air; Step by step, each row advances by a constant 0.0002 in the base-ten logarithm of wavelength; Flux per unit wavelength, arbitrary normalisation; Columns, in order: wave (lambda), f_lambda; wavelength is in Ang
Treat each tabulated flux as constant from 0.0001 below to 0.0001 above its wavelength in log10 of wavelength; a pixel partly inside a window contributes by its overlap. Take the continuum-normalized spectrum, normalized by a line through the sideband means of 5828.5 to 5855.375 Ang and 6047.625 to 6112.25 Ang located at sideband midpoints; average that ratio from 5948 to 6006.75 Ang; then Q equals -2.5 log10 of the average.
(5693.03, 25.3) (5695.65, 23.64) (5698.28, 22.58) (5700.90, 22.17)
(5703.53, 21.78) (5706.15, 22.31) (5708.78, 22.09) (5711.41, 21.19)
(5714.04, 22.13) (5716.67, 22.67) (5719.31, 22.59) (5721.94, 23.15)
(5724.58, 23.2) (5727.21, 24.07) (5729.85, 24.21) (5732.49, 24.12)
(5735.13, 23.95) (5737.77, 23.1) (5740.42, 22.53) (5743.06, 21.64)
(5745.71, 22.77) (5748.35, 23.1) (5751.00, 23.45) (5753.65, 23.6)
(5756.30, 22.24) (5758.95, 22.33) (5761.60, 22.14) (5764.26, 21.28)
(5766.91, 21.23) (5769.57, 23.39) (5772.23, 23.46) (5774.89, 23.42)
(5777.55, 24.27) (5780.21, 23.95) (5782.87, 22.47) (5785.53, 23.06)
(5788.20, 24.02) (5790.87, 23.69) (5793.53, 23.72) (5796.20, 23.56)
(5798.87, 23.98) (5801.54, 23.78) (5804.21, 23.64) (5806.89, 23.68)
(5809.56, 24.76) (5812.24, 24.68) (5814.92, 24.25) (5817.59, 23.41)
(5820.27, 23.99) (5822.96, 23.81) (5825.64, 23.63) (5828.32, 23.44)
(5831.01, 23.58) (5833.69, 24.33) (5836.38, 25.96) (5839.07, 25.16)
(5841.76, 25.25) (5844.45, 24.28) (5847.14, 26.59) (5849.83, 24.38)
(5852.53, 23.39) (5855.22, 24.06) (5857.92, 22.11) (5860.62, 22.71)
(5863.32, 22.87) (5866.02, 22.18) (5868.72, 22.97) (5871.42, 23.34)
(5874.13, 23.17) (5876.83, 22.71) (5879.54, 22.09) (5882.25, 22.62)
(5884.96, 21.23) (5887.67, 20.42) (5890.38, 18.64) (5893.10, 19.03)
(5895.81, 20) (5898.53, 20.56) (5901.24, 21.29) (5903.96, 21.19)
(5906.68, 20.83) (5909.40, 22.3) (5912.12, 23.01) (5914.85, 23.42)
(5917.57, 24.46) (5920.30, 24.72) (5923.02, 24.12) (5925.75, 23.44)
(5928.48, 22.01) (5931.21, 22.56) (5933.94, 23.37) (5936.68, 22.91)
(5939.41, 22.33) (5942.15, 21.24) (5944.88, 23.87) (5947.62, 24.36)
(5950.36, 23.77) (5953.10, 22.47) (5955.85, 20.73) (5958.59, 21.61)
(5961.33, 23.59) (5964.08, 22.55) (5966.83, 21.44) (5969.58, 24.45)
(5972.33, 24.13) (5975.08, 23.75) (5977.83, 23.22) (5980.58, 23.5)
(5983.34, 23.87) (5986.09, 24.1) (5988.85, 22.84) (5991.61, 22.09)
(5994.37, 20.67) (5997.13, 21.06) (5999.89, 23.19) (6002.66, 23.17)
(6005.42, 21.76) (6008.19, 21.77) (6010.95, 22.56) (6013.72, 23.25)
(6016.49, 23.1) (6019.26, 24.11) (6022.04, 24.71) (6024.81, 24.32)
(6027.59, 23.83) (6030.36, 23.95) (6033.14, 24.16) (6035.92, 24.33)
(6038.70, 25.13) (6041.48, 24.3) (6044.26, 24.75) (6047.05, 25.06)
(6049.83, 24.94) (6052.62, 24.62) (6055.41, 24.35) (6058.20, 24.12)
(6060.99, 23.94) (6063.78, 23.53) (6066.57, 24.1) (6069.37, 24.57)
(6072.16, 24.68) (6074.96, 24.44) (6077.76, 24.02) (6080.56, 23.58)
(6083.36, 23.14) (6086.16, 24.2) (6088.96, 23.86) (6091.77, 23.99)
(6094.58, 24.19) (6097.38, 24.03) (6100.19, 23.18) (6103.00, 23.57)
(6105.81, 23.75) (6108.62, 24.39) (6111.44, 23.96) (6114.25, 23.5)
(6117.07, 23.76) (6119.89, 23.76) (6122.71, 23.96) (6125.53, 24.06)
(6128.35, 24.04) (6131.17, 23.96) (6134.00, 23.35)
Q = 0.07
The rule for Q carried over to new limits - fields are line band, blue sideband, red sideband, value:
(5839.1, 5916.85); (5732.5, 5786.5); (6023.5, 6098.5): 0.05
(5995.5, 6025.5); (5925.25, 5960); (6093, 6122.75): 0.01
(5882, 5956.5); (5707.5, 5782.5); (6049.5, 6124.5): 0.06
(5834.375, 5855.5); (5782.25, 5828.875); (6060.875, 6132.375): -0.05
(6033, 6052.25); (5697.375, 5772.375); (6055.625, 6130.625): -0.04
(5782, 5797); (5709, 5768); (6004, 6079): -0.02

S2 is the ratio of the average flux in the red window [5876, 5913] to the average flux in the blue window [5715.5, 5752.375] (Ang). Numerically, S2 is 0.9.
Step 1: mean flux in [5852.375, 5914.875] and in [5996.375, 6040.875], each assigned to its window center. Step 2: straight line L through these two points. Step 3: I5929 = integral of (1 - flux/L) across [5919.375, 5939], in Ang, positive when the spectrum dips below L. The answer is -0.73 Ang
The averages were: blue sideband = 21.9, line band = 23.2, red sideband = 23.5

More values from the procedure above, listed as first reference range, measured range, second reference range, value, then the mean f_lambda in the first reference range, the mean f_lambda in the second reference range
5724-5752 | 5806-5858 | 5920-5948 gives -2.5 Ang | 23.3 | 23.1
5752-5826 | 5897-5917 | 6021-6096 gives 1.6 Ang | 23.4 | 24.3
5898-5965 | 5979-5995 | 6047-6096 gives 0.2 Ang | 22.7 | 24.2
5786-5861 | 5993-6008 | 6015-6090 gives 1.4 Ang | 24.1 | 24.2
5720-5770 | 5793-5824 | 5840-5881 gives -1.0 Ang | 22.9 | 23.5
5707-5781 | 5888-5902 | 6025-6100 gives 2.2 Ang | 22.9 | 24.2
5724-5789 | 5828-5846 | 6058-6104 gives -1.1 Ang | 23.1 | 23.9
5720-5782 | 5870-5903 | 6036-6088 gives 3.3 Ang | 23.1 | 24.3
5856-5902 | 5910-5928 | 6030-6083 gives -1.2 Ang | 21.7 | 24.3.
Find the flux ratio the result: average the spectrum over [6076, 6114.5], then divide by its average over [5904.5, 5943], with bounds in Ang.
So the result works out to 1.04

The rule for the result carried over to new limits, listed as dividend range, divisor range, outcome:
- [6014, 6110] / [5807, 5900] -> 1.04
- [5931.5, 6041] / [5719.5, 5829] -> 0.99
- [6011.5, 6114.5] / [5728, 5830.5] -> 1.03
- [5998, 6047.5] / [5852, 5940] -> 1.06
